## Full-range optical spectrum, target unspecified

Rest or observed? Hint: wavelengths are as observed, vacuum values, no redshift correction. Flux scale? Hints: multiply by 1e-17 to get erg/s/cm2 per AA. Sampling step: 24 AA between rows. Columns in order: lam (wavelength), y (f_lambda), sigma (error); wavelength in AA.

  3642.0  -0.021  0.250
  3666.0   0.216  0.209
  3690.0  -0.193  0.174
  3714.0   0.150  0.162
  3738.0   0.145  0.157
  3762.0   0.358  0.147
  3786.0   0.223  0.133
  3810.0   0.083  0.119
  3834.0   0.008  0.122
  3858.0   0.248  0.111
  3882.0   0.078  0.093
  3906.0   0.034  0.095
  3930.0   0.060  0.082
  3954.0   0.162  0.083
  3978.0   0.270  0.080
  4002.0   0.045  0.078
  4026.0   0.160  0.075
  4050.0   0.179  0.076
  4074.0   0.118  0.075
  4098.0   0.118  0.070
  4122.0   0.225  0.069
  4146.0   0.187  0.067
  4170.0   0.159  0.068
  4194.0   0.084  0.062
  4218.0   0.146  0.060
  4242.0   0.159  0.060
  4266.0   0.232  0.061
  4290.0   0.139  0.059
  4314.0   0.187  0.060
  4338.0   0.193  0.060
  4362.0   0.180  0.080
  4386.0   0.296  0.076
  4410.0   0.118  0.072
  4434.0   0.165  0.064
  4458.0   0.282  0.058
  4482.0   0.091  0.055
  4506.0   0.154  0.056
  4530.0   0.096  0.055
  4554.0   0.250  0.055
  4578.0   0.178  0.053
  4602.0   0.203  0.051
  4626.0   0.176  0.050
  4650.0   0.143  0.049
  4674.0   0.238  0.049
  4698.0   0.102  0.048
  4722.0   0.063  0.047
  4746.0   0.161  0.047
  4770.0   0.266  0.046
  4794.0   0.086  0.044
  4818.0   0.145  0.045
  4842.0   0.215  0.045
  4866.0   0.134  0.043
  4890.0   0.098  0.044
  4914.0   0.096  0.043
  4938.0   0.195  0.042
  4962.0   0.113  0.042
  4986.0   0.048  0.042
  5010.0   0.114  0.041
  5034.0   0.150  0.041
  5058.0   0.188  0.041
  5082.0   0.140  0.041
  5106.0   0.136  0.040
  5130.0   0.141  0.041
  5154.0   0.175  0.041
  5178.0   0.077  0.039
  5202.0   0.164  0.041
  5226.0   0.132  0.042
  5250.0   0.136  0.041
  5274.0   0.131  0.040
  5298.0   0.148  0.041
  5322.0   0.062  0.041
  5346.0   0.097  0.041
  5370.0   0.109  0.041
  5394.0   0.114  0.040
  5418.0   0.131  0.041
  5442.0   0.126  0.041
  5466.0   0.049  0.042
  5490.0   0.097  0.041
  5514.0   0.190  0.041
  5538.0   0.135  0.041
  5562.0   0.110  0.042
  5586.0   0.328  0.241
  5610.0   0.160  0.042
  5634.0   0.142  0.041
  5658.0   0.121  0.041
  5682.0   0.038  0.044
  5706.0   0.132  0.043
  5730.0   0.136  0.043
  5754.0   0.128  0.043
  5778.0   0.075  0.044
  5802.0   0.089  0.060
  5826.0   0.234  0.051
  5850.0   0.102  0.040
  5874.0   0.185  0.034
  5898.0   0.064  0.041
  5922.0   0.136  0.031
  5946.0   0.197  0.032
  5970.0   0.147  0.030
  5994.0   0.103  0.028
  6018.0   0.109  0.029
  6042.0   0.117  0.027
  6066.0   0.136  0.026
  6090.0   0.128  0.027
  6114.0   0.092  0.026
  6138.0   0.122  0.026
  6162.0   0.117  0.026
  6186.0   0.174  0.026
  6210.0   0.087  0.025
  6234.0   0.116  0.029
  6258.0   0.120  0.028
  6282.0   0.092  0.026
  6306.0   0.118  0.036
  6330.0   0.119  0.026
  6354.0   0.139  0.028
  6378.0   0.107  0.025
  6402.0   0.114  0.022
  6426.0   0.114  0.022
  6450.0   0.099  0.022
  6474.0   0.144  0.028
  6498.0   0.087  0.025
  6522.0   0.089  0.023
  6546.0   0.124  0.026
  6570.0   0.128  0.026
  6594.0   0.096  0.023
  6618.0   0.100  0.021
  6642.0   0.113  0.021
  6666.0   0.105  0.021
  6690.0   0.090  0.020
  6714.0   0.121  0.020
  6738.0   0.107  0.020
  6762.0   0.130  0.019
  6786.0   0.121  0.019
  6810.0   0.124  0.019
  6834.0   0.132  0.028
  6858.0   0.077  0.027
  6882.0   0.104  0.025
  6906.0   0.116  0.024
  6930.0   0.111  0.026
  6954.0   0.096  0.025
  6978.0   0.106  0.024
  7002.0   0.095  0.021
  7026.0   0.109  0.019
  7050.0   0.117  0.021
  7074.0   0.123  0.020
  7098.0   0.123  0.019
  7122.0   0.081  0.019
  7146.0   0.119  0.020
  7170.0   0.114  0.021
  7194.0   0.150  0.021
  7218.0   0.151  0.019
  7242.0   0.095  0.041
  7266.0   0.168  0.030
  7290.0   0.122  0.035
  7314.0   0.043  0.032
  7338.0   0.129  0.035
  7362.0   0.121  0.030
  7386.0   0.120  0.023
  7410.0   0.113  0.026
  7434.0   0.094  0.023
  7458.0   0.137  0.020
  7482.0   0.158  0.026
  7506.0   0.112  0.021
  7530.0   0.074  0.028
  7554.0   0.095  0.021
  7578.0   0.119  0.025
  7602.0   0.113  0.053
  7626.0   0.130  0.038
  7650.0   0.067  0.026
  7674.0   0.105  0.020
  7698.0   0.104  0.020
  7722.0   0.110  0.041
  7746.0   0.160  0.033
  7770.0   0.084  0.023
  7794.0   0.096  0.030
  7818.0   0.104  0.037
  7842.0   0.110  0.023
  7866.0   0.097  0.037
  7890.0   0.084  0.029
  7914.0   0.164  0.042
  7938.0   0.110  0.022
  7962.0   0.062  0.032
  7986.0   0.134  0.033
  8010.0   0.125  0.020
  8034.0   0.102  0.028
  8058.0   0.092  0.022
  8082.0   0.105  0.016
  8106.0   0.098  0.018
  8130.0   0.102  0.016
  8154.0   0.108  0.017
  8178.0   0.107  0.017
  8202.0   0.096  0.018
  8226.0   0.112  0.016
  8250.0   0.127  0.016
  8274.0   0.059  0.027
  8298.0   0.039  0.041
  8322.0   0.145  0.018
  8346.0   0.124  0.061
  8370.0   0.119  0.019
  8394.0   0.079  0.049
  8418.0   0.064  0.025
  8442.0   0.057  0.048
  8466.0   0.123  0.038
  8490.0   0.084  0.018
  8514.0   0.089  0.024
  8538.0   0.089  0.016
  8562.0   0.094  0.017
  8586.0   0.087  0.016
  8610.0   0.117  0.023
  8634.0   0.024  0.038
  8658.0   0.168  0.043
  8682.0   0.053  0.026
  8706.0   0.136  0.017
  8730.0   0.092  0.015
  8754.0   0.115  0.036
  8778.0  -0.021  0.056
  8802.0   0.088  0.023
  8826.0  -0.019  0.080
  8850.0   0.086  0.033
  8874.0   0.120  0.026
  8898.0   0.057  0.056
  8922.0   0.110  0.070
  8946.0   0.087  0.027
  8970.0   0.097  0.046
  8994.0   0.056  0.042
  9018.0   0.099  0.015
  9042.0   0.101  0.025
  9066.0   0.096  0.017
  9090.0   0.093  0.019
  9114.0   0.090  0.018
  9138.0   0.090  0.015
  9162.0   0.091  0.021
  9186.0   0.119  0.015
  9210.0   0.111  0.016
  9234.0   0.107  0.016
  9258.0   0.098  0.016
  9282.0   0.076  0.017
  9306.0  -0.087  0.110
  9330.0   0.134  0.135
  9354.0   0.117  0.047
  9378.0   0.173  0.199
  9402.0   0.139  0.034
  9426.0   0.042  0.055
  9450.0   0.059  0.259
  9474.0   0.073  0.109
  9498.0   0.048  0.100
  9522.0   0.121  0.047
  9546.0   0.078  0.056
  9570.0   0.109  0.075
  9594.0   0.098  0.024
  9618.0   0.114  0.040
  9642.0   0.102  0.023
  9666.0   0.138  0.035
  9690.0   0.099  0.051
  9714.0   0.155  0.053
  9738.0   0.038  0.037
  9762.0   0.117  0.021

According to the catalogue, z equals 0.098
